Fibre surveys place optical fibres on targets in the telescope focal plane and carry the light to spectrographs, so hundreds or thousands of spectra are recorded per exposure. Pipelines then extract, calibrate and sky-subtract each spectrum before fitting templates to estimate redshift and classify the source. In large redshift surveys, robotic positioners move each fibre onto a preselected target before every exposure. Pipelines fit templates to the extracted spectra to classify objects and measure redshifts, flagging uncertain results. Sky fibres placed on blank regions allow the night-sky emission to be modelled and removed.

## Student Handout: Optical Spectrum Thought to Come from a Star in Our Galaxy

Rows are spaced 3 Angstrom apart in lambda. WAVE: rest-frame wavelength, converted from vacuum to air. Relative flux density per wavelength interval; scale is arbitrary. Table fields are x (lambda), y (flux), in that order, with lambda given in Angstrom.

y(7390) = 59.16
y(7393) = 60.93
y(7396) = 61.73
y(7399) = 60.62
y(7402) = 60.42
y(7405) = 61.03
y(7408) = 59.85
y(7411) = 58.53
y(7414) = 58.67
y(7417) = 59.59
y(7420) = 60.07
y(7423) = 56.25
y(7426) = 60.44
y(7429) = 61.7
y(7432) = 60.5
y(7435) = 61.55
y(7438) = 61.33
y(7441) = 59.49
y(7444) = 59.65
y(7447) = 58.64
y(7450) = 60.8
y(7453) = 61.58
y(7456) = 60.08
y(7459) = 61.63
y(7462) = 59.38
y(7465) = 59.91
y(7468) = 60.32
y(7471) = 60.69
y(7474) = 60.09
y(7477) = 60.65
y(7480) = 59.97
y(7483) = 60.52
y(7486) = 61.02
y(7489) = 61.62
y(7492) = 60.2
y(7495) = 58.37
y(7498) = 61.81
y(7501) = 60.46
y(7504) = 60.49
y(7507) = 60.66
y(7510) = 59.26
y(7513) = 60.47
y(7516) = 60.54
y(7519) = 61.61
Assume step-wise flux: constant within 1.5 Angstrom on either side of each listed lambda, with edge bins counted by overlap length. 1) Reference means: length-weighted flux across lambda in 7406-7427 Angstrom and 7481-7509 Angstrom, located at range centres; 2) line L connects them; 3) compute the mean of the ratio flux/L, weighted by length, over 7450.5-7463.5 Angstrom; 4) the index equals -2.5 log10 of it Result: -0.02 mag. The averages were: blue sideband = 59.1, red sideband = 60.5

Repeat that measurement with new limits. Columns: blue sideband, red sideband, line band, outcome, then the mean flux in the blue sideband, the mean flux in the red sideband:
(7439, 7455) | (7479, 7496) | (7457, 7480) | -0.002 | 60.1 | 60.3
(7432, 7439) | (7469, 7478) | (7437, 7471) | 0.011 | 61.2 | 60.5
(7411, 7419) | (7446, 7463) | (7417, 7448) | -0.005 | 59.1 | 60.4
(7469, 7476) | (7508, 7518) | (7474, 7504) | -0.003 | 60.4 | 60.2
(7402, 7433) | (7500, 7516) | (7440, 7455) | -0.003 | 59.7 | 60.3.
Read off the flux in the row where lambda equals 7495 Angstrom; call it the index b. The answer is 58.37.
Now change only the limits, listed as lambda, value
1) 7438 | 61.33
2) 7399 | 60.62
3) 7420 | 60.07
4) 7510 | 59.26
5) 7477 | 60.65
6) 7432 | 60.5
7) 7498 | 61.81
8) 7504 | 60.49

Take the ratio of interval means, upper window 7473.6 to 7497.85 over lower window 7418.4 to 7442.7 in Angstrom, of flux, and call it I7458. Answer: 1.00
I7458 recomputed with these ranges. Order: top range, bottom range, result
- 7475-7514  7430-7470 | 1.00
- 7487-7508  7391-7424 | 1.01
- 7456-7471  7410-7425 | 1.03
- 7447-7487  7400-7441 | 1.01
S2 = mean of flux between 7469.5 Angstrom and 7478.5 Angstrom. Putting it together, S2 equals 60.5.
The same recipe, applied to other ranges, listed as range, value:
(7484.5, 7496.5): 60.3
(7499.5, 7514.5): 60.3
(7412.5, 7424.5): 58.6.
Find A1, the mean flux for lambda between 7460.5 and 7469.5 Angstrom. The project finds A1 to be 59.9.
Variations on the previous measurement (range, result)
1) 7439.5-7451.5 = 59.6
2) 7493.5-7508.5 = 60.4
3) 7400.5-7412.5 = 60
